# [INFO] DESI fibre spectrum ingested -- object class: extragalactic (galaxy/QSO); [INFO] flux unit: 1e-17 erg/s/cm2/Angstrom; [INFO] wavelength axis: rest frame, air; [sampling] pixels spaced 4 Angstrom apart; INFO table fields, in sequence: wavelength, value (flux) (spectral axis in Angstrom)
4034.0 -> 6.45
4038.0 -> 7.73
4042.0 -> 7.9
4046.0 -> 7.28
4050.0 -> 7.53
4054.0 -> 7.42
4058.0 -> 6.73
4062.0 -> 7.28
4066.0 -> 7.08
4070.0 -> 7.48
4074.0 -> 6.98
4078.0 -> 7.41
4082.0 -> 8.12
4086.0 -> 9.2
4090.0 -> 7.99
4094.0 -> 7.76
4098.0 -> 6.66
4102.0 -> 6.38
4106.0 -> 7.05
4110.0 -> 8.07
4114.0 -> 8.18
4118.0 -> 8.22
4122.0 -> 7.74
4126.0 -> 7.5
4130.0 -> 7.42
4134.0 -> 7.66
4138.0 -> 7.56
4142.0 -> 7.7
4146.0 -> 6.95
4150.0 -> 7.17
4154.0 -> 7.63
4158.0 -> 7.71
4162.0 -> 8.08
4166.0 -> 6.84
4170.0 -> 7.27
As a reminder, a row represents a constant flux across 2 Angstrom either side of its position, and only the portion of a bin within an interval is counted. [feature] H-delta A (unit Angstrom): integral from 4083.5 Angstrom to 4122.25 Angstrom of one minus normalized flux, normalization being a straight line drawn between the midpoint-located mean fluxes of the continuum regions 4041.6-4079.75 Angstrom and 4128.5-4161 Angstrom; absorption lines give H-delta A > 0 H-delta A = -1.8 Angstrom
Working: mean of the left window 7.28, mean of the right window 7.49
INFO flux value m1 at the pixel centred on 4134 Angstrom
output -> 7.66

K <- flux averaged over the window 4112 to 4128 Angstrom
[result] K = 7.91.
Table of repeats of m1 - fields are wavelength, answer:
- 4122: 7.74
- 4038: 7.73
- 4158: 7.71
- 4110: 8.07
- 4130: 7.42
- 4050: 7.53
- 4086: 9.2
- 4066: 7.08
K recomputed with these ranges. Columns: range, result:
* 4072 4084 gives 7.5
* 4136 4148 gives 7.4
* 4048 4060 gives 7.23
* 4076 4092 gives 8.18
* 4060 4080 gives 7.25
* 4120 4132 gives 7.55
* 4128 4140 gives 7.55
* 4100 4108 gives 6.71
